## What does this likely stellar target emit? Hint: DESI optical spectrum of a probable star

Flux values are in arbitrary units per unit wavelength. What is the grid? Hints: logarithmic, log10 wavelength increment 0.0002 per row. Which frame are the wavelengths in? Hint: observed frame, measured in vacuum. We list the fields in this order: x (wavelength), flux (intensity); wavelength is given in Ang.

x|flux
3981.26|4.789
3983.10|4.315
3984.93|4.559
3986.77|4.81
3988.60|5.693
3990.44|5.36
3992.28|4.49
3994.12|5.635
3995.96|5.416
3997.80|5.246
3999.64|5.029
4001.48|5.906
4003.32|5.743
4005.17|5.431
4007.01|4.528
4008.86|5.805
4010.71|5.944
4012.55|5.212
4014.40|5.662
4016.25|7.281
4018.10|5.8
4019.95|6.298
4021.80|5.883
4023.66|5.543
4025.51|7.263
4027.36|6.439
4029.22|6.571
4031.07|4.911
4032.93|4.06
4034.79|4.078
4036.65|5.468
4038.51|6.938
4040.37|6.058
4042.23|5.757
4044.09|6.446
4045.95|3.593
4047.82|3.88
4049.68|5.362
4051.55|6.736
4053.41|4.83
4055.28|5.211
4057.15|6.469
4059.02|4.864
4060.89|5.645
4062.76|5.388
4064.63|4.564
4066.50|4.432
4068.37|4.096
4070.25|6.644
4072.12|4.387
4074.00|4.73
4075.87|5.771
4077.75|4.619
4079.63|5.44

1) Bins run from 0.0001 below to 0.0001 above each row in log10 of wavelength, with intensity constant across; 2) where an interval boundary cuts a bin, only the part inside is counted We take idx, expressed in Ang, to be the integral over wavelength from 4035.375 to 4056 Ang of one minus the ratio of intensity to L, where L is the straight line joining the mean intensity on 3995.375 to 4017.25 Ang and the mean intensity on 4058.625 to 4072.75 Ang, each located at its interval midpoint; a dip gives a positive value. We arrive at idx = -0.9 Ang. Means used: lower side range 5.61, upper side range 5.02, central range 5.46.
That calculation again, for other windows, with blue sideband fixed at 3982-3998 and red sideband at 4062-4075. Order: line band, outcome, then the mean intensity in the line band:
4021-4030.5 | -2.5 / 6.29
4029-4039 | -0.4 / 5.18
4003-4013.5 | -0.9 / 5.43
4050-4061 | -1.5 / 5.61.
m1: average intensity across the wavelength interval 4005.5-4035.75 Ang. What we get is 5.7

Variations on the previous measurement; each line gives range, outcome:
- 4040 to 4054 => 5.32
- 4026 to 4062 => 5.46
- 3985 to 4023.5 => 5.54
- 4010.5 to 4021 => 6.04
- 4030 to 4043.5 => 5.37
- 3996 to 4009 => 5.36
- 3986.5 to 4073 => 5.47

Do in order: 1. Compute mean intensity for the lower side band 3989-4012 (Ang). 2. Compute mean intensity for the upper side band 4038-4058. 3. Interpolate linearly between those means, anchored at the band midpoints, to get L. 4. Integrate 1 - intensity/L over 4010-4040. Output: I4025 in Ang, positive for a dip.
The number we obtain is -2.1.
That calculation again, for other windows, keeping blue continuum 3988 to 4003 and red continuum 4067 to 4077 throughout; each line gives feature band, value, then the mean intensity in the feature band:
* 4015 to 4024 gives -1.6 Ang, 6.18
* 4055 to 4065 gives -0.5 Ang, 5.41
